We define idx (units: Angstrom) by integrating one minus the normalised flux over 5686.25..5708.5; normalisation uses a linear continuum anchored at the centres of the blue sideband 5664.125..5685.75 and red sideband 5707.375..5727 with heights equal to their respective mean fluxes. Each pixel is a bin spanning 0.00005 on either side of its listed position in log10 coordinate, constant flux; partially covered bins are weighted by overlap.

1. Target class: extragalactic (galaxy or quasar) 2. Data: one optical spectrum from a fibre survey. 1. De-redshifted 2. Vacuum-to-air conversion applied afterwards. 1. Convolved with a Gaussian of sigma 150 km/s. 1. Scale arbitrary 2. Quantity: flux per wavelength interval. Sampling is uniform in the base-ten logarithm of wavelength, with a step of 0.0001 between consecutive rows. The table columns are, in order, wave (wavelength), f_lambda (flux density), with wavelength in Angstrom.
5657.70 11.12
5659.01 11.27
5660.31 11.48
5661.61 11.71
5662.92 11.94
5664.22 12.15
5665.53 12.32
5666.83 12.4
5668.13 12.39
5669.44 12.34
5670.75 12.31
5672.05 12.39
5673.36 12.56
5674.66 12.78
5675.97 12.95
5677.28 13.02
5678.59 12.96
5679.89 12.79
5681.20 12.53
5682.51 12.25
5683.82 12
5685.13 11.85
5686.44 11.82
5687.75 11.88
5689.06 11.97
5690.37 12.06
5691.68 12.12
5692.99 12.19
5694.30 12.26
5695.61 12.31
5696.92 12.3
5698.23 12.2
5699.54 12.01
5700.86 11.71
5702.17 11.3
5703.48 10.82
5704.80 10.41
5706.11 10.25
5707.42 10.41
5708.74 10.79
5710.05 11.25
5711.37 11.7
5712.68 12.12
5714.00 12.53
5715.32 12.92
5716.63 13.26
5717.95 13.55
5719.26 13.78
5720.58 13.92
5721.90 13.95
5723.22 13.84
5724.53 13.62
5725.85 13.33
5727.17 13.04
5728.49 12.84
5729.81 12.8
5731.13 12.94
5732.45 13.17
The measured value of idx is 1.8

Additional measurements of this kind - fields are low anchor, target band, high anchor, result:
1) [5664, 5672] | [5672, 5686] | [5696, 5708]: -0.6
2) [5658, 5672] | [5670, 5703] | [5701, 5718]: -1.2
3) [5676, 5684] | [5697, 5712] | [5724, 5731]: 1.9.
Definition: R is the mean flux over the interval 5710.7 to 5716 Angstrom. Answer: 12.3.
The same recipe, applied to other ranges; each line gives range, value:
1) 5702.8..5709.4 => 10.5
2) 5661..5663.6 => 11.8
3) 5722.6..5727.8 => 13.5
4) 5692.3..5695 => 12.2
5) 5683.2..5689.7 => 11.9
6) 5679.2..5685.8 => 12.3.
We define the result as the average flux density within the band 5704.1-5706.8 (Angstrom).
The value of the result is 10.3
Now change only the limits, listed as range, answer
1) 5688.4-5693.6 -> 12.1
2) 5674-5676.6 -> 12.9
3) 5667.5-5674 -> 12.4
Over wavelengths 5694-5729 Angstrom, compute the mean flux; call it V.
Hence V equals 12.3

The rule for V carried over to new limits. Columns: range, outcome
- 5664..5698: 12.3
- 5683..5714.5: 11.7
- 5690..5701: 12.2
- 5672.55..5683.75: 12.7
